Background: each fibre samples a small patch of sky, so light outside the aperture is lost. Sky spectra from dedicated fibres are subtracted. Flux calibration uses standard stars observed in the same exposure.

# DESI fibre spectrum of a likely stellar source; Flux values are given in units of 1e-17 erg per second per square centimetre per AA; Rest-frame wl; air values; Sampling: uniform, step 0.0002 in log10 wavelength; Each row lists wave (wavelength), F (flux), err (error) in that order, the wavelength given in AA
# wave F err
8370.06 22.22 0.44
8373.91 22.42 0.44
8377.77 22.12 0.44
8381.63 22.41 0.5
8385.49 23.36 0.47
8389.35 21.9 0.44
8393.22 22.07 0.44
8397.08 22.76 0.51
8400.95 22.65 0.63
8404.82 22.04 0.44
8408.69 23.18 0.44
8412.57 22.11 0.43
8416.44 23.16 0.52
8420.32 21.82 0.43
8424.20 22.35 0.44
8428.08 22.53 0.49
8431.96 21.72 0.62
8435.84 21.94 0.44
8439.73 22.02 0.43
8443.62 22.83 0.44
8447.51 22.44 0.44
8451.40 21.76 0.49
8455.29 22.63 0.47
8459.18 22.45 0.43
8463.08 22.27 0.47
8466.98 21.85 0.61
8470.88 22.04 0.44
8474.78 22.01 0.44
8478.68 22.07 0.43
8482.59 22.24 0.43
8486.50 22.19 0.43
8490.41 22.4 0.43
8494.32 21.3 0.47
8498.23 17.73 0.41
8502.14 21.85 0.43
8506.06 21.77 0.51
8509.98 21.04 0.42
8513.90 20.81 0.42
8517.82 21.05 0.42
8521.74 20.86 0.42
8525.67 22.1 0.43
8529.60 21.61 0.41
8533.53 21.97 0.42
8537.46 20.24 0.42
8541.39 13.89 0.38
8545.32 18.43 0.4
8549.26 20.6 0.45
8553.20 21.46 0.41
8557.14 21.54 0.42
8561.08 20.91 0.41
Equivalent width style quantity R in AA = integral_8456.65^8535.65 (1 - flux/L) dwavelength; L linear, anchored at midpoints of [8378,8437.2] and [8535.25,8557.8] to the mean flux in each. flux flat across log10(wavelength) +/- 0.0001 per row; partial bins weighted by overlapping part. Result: -4.61 AA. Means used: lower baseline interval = 22.4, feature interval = 21.6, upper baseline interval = 19.3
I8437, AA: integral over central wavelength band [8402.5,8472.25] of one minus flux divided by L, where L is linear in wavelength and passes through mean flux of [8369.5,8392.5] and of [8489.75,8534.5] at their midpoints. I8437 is -1.36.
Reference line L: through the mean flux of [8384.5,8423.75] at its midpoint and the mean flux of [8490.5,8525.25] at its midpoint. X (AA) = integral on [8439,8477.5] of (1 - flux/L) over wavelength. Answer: -1.0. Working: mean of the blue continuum 22.5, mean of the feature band 22.2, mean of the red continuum 20.9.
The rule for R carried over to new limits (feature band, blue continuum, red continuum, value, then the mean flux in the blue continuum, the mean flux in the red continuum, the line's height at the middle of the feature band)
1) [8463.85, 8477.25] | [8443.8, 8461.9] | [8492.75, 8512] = -0.1 AA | 22.4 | 20.7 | 21.8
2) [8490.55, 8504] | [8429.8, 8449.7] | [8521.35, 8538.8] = 0.7 AA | 22.2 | 21.4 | 21.7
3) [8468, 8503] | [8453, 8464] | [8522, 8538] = 0.9 AA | 22.5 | 21.5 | 22.1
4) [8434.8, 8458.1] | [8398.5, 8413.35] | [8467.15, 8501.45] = -0.3 AA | 22.5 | 21.5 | 22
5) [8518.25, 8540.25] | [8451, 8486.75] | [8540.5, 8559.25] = -0.9 AA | 22.2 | 19.5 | 20.2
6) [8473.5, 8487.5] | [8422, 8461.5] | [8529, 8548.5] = -0.7 AA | 22.3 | 19.1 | 21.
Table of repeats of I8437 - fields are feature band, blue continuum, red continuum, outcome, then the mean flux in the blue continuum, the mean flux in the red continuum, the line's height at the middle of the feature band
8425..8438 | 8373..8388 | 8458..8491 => 0.1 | 22.6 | 22.1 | 22.3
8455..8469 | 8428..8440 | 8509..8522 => -0.4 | 22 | 21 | 21.6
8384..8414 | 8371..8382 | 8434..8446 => -0.3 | 22.3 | 22.3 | 22.3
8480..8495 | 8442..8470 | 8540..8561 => -0.5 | 22.3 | 19.5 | 21.4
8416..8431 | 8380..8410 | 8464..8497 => 0.0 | 22.5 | 21.9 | 22.3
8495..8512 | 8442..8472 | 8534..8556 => 0.0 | 22.3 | 19.2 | 20.7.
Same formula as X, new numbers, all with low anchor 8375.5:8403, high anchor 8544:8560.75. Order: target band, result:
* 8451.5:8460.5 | -0.28 AA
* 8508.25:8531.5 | -0.29 AA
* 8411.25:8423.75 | -0.13 AA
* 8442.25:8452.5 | -0.26 AA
